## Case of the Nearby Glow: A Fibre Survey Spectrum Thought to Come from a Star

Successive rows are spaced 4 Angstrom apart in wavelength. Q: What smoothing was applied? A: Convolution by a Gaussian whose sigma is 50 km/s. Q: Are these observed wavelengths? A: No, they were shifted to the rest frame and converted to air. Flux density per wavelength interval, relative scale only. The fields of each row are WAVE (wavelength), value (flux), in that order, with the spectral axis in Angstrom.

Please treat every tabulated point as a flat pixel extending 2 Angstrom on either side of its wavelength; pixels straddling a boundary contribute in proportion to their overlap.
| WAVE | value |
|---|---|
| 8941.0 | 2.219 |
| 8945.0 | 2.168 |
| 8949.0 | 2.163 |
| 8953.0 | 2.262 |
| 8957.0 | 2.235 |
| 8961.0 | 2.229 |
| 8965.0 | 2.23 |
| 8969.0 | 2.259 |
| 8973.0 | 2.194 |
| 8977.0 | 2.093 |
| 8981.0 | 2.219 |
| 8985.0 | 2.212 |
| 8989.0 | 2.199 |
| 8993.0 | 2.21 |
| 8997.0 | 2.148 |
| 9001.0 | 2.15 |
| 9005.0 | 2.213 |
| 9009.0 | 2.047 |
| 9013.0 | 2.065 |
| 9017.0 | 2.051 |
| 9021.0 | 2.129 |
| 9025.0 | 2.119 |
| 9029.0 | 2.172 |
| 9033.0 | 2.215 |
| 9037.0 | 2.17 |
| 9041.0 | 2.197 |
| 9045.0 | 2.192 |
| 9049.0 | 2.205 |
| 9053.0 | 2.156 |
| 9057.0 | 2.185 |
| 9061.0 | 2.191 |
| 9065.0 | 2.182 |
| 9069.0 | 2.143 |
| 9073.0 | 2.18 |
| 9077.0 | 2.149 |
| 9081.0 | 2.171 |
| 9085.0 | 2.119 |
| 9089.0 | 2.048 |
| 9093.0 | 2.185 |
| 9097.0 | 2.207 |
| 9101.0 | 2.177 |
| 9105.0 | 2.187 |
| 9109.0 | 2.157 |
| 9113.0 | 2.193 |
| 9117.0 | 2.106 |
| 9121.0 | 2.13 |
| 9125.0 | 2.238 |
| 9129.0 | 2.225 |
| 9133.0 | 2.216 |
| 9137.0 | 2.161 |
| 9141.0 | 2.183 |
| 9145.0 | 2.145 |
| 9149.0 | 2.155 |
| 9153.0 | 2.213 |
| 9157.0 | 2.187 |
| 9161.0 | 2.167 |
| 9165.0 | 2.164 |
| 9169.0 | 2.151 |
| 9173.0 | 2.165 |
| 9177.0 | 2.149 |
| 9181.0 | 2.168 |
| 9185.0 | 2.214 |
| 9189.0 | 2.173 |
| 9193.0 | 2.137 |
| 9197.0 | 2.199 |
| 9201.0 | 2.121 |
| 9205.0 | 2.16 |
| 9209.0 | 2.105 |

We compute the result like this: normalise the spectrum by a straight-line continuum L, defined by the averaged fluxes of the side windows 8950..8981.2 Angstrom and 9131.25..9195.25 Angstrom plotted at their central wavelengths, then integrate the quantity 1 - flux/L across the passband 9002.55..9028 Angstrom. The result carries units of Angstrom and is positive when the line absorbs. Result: 1.1 Angstrom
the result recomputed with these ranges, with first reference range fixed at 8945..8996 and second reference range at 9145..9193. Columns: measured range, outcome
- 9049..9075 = 0.17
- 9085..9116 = 0.32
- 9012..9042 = 0.76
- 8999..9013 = 0.47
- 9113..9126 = 0.13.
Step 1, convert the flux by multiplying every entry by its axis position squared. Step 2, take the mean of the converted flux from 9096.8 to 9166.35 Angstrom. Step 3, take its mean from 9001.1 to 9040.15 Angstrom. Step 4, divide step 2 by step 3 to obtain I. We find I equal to 1.05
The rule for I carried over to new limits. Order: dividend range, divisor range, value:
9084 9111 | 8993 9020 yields 1.04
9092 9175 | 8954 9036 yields 1.03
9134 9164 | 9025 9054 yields 1.02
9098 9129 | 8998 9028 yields 1.05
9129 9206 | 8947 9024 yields 1.04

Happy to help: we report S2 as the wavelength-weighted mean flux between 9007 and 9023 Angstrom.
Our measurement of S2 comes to 2.07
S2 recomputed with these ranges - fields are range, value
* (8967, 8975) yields 2.23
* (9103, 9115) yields 2.18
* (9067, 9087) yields 2.15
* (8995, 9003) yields 2.15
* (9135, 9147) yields 2.16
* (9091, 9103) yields 2.19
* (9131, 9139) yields 2.19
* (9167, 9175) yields 2.16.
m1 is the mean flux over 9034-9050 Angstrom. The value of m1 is 2.19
